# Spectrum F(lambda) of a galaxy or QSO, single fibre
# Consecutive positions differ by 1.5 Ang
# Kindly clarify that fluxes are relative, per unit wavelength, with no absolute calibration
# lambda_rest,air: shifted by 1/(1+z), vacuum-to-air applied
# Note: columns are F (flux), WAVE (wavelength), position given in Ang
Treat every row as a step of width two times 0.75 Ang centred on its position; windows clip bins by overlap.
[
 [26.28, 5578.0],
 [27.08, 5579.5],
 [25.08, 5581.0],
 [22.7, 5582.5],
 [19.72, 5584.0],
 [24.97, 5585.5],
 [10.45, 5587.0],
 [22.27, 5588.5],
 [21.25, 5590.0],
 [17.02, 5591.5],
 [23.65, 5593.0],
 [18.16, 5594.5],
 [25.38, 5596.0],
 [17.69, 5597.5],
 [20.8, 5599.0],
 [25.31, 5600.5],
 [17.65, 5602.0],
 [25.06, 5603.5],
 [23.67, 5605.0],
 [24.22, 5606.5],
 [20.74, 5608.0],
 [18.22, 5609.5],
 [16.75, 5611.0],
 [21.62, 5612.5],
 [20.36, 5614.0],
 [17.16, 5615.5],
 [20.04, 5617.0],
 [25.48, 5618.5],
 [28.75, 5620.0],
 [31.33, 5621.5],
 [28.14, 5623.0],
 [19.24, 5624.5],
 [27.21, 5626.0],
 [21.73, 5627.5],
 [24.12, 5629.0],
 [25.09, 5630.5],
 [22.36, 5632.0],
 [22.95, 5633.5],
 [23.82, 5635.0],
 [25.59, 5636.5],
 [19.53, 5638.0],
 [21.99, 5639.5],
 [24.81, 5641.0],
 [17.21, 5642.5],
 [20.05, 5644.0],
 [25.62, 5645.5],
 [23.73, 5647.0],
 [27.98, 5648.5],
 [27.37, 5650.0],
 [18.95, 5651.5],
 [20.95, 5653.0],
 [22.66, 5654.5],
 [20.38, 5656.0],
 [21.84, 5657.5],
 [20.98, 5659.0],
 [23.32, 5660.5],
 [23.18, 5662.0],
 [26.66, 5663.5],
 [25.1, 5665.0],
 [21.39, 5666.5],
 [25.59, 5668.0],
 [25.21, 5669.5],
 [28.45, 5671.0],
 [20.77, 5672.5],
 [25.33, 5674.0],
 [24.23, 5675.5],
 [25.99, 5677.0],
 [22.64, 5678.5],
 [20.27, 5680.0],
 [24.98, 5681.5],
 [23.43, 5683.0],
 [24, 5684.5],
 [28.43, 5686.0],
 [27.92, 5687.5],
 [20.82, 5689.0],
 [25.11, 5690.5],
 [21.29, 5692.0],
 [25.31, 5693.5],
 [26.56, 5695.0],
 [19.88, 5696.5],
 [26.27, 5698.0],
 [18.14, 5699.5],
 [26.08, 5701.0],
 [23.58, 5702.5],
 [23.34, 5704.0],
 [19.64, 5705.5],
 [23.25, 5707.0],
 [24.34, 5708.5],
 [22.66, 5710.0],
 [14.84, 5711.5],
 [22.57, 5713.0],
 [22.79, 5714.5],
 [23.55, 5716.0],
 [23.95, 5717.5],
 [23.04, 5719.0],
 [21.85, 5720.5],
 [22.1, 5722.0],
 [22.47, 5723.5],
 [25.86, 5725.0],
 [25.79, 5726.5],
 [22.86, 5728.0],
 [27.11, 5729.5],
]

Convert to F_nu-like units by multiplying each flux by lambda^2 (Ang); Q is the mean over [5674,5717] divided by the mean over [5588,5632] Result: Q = 1.1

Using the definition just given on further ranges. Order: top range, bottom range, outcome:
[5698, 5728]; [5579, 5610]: 1.10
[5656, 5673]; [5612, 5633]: 1.01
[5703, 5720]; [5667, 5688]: 0.91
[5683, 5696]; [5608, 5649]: 1.10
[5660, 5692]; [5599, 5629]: 1.09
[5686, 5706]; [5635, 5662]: 1.06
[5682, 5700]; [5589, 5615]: 1.18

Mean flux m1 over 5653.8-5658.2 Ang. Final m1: 21.6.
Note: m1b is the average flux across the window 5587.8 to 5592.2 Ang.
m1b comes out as 20.2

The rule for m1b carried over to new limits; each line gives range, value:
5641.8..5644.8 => 18.8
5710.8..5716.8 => 21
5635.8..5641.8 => 22.9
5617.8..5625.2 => 26.6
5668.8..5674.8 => 24.9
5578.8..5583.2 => 25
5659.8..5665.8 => 24.5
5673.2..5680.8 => 23.7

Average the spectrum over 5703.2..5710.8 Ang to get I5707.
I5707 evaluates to 22.6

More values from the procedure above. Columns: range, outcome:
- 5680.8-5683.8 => 24.2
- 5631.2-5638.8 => 22.9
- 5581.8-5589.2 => 20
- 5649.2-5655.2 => 22.5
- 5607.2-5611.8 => 18.7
